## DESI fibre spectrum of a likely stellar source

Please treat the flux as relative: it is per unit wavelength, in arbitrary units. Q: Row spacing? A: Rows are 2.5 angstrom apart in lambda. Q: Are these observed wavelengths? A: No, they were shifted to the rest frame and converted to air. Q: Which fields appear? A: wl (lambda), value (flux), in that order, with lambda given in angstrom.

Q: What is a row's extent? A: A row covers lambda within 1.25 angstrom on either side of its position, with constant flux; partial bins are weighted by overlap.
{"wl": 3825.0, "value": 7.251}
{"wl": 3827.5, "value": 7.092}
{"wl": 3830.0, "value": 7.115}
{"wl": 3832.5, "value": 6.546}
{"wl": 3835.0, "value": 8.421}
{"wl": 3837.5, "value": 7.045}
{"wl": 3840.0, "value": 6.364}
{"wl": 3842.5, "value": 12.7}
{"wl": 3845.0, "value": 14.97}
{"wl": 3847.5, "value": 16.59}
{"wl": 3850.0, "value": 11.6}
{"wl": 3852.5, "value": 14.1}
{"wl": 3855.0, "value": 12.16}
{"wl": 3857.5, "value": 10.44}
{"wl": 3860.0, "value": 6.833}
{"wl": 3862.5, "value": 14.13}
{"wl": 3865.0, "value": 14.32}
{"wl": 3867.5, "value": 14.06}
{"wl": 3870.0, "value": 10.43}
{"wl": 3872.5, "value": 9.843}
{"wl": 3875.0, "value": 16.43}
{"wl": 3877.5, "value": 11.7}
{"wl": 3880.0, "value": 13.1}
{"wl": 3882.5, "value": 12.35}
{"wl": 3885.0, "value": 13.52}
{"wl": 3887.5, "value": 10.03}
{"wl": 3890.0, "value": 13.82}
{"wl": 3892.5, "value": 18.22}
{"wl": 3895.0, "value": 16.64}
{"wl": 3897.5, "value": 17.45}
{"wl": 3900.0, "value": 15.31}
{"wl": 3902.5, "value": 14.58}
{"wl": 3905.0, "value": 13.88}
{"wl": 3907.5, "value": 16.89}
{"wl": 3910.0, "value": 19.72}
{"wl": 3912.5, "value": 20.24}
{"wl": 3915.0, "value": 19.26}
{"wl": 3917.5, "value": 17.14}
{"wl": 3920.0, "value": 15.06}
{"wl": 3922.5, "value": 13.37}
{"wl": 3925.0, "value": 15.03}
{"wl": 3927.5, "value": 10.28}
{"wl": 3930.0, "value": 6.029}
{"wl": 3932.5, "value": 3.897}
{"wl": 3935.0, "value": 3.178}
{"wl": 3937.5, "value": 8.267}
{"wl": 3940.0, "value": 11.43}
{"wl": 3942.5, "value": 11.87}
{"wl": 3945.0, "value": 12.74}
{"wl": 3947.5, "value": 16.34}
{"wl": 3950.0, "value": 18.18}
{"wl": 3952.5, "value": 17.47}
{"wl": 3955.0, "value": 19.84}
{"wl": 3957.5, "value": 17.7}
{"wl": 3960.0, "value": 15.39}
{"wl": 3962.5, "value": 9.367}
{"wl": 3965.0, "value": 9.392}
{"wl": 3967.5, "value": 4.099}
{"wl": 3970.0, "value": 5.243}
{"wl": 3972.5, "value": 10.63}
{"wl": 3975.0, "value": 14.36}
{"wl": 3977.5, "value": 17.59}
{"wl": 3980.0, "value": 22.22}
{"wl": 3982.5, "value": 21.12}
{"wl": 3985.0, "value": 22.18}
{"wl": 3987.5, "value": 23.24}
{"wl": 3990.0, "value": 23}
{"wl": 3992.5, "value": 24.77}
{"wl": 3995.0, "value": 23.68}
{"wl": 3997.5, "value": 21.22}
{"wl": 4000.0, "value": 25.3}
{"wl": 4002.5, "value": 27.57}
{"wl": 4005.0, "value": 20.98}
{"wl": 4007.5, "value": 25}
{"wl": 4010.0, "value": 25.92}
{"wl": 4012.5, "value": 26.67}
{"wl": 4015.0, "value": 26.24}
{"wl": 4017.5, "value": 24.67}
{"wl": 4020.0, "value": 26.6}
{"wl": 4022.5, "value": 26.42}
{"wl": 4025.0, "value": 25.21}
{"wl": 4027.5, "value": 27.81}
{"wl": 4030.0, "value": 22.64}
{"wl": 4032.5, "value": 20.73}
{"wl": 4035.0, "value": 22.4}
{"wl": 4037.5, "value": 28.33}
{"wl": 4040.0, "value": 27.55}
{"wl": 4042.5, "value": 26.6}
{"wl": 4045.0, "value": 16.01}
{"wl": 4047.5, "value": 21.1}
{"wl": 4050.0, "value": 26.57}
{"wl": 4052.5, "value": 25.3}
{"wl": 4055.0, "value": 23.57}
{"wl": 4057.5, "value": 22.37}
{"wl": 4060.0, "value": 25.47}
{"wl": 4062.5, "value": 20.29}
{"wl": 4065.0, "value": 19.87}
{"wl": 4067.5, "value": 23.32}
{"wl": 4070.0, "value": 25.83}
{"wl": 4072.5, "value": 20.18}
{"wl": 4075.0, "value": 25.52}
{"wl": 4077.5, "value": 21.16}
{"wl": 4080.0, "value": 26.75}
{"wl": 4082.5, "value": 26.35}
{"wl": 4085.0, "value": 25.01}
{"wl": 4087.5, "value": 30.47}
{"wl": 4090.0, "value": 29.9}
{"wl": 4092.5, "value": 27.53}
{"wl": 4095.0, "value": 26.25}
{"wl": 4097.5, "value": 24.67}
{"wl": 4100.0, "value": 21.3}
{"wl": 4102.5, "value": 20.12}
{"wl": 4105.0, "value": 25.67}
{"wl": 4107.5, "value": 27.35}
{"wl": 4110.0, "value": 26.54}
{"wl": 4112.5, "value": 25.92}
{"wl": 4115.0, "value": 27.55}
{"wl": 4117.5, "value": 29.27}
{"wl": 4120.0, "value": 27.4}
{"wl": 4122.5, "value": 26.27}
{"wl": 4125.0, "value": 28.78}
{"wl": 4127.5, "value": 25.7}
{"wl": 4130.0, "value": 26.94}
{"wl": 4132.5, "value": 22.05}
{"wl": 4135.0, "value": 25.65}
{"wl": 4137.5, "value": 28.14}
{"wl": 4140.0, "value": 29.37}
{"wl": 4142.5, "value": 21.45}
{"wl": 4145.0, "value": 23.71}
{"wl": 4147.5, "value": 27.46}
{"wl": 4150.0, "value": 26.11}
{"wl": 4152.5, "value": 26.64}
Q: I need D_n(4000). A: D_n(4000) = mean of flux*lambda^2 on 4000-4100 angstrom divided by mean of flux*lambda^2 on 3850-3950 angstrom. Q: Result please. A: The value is 2.01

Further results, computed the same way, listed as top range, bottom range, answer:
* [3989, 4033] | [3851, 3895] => 2.08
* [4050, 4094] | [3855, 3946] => 2.06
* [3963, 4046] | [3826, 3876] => 2.12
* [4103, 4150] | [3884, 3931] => 1.94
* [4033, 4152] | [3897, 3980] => 2.02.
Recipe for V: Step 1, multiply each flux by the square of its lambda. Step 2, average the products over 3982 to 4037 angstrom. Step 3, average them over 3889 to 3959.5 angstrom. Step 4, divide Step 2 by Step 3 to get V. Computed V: 1.76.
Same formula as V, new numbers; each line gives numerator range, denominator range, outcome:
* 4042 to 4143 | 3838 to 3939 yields 2.13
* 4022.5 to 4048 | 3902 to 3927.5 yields 1.57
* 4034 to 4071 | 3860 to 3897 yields 1.93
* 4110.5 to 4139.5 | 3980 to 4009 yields 1.22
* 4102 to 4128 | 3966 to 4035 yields 1.30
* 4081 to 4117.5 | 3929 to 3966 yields 2.32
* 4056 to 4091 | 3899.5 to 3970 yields 1.98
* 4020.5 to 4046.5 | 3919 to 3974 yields 2.20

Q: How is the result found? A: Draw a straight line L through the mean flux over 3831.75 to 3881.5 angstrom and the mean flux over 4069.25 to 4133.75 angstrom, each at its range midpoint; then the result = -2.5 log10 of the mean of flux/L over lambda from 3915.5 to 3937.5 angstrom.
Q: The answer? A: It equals 0.41 mag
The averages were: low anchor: 11.6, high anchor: 25.8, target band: 10.7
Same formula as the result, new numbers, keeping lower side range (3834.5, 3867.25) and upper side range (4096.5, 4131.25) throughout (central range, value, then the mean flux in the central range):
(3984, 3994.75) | -0.21 mag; 23.4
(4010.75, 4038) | -0.19 mag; 25.2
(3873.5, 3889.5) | 0.04 mag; 12.9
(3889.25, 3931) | -0.05 mag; 15.5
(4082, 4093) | -0.14 mag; 28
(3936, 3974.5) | 0.35 mag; 12.5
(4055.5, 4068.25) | 0.04 mag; 22.3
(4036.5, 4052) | -0.10 mag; 24.3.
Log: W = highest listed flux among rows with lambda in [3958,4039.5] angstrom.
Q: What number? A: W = 28.33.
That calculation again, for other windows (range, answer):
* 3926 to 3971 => 19.84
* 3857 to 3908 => 18.22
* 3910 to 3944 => 20.24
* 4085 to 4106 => 30.47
